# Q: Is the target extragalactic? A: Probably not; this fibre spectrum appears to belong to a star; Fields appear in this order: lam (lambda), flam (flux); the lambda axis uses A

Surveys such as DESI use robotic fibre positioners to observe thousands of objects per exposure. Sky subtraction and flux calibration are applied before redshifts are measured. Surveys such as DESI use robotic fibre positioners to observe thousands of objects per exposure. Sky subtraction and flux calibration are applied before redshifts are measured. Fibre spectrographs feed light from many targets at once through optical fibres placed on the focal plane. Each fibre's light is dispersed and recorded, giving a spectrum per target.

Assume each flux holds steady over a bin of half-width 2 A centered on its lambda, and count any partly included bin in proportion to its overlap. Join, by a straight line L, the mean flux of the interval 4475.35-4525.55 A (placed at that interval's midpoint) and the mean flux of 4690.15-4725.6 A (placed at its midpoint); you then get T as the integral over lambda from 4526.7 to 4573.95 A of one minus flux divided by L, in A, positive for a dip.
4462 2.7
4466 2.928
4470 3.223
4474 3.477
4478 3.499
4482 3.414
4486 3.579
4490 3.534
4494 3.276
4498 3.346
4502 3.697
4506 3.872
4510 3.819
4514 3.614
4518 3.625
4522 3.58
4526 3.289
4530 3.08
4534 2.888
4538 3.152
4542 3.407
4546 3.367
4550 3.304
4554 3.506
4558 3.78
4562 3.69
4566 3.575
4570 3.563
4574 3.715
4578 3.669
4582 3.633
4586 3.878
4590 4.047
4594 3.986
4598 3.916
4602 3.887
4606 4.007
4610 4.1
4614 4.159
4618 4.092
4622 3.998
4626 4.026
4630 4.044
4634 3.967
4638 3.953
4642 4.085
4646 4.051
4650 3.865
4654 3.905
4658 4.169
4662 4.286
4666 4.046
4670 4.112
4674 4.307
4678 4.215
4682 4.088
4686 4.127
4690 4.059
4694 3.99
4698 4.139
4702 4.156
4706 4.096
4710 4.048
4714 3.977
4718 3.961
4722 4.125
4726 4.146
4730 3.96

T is 3.6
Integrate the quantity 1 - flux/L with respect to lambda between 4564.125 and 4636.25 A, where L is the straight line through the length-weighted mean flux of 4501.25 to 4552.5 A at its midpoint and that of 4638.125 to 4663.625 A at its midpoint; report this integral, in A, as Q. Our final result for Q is -2.01 A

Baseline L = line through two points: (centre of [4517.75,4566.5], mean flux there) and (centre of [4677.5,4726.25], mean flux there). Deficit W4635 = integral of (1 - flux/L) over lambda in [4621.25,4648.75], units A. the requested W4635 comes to -1.6 A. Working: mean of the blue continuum 3.39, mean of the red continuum 4.08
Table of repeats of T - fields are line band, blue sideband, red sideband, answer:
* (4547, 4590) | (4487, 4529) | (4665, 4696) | 1.3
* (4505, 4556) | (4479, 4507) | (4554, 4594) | 2.8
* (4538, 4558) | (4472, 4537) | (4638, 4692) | 1.3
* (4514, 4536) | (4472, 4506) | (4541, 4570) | 1.2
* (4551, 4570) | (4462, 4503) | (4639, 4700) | 0.3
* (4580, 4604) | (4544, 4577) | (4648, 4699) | -1.1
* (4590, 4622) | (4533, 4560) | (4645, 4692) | -2.6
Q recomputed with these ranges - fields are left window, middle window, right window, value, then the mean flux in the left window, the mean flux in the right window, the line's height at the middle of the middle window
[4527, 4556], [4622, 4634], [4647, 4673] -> -0.5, 3.24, 4.07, 3.85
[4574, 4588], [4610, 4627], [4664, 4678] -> -0.7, 3.73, 4.16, 3.91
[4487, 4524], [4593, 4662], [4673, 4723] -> -1.9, 3.6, 4.09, 3.91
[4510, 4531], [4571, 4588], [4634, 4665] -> 0.1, 3.49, 4.04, 3.74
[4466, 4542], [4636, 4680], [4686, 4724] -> -2.0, 3.43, 4.06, 3.92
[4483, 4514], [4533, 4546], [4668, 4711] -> 1.8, 3.58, 4.12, 3.7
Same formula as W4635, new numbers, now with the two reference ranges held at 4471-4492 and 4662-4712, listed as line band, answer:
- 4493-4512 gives -0.4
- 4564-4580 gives 0.6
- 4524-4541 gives 2.4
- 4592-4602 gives -0.2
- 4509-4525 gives -0.1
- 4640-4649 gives -0.1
